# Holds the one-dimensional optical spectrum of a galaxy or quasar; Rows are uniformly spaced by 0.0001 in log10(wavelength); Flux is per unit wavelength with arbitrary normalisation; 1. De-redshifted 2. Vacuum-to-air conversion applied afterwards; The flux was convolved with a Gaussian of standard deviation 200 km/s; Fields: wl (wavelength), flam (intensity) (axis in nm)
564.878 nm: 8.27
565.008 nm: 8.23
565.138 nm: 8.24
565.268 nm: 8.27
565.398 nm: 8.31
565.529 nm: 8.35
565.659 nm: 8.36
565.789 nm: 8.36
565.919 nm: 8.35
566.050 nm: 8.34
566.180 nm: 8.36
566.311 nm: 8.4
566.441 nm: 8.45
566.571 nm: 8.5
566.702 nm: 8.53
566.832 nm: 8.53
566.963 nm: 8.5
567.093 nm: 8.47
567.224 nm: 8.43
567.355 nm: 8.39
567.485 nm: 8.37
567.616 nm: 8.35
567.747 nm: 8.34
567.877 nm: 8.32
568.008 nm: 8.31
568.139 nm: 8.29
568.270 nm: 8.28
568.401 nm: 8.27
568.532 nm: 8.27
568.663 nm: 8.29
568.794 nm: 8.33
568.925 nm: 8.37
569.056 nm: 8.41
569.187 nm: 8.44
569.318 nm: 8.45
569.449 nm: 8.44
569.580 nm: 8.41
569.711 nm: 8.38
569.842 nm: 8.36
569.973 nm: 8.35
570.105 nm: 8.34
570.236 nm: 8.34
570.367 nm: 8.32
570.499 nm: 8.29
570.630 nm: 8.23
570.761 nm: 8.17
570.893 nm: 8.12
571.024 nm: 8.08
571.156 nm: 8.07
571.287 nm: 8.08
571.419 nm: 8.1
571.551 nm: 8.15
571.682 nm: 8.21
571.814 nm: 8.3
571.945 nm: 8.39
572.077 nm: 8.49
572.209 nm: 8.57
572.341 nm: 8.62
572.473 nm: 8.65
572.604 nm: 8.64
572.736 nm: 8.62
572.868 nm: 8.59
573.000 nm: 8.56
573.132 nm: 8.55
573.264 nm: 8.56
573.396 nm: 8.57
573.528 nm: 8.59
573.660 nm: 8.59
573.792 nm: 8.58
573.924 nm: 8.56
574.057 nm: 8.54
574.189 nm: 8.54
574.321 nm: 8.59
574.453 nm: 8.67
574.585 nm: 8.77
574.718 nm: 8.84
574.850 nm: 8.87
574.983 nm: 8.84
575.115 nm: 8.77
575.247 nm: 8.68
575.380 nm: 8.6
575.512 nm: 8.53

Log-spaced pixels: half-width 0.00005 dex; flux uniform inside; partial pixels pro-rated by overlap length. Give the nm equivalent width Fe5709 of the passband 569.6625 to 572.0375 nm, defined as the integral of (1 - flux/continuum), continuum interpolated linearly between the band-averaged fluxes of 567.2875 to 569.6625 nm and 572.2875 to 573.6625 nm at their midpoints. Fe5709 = 0.07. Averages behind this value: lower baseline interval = 8.35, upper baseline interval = 8.6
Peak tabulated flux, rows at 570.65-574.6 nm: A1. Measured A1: 8.77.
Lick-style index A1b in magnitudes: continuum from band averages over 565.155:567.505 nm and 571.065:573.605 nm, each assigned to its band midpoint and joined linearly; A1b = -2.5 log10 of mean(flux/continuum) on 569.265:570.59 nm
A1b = 0.01 mag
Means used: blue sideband 8.4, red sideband 8.43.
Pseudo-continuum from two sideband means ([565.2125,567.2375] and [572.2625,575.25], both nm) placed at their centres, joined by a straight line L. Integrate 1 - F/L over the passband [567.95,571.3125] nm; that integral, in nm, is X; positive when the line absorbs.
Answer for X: 0.08 nm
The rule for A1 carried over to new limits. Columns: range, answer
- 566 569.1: 8.53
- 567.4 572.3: 8.57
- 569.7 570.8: 8.38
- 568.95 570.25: 8.45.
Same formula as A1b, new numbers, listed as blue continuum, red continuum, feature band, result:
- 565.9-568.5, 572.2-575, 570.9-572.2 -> 0.04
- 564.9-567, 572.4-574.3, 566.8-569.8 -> 0.01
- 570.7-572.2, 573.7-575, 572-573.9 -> -0.02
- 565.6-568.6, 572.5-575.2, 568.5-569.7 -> 0.01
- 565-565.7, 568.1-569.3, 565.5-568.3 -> -0.01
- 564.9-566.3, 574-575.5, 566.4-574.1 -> 0.02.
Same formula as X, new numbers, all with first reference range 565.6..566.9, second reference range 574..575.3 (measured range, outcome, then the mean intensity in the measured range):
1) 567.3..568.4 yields 0.02 nm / 8.33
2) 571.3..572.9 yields 0.04 nm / 8.43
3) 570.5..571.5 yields 0.05 nm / 8.13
